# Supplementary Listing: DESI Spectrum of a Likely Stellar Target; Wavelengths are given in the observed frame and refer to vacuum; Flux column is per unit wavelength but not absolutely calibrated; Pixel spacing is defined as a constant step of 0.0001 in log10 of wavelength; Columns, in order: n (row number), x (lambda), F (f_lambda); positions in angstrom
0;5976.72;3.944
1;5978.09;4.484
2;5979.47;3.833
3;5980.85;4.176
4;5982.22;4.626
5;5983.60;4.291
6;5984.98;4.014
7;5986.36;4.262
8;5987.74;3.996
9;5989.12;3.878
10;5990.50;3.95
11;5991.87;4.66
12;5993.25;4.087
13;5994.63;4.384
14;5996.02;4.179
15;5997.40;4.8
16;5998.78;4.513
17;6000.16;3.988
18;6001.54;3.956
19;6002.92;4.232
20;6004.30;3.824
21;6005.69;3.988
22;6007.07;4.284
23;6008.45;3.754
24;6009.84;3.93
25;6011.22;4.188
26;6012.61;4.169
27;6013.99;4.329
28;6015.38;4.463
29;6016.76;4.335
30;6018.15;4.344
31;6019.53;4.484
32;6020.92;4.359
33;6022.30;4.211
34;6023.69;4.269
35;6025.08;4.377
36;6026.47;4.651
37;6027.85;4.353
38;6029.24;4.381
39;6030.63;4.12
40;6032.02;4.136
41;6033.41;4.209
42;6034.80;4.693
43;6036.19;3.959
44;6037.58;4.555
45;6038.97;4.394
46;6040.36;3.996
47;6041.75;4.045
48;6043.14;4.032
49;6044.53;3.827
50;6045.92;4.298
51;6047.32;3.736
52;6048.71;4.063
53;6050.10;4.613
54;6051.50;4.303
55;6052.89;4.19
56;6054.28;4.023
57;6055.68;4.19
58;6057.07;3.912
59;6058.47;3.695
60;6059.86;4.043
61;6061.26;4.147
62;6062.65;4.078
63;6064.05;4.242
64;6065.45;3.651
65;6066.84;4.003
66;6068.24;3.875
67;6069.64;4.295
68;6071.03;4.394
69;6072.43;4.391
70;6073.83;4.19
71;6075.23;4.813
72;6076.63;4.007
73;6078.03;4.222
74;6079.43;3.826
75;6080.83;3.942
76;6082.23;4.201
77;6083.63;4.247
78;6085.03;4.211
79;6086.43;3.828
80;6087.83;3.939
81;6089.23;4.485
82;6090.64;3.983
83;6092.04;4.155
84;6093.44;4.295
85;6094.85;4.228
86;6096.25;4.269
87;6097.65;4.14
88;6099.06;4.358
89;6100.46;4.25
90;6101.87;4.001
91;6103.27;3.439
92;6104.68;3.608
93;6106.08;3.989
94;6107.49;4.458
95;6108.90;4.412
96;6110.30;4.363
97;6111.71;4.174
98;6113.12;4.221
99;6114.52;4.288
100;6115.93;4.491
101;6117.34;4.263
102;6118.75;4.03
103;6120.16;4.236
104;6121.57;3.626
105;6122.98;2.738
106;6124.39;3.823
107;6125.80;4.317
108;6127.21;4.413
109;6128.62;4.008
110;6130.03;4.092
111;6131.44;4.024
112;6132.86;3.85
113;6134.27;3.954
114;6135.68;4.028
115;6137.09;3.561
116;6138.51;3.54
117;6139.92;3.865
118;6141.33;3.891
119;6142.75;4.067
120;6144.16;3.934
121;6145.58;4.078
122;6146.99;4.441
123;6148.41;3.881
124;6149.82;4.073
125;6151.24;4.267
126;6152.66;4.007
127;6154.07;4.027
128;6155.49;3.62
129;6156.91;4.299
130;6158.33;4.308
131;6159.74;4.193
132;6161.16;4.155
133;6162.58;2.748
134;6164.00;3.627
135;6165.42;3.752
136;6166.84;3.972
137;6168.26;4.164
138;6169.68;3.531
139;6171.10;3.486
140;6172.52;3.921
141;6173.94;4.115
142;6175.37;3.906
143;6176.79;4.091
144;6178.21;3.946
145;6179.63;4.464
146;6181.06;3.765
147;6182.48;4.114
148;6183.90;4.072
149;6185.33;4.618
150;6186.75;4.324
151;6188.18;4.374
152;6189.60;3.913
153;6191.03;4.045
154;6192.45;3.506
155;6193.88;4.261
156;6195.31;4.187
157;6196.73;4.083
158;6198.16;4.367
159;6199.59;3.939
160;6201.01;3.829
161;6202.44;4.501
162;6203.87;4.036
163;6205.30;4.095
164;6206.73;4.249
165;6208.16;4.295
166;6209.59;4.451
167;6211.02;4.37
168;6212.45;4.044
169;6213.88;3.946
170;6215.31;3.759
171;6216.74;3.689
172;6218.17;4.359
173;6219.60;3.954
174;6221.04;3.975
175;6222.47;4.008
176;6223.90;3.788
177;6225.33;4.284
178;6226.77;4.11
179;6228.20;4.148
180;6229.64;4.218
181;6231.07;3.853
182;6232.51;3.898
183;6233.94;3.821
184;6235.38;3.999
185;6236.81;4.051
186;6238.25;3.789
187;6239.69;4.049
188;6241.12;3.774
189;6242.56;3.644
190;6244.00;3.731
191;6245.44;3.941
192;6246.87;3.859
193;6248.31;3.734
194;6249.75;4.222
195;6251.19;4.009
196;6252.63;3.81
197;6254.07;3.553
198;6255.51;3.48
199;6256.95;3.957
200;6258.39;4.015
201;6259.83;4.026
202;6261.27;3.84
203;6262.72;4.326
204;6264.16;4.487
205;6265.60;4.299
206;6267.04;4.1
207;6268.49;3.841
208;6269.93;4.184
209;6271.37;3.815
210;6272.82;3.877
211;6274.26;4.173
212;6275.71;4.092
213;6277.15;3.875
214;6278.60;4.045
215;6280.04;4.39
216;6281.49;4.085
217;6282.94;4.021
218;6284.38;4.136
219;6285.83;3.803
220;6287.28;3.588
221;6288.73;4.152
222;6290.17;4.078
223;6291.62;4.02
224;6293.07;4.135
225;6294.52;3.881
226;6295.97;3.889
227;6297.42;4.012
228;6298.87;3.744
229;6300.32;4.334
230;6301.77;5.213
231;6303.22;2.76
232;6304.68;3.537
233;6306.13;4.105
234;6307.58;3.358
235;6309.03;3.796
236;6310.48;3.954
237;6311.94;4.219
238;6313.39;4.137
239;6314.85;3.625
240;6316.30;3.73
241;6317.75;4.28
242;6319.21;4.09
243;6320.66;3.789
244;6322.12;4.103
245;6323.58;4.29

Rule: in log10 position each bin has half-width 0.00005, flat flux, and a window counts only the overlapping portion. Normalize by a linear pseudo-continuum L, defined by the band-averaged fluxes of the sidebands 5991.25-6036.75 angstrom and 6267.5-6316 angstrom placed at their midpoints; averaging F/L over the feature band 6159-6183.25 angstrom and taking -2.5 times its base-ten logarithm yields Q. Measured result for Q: 0.06 mag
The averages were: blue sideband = 4.26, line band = 3.88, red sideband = 3.96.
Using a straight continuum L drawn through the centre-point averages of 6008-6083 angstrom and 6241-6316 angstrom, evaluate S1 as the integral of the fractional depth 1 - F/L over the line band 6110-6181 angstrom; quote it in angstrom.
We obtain 1.97 angstrom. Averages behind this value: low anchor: 4.18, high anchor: 3.96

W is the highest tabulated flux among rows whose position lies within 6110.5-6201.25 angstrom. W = 4.618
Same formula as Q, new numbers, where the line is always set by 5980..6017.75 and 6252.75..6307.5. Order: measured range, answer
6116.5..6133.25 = 0.04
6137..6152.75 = 0.03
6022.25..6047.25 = -0.02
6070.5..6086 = -0.02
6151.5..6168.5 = 0.05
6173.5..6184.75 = 0.00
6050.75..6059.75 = 0.03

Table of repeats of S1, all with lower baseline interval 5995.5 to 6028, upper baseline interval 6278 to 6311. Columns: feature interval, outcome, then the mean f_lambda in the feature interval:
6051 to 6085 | 0.6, 4.12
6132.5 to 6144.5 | 0.8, 3.85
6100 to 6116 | 0.1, 4.13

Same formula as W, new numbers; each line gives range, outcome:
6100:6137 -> 4.491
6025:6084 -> 4.813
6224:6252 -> 4.284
